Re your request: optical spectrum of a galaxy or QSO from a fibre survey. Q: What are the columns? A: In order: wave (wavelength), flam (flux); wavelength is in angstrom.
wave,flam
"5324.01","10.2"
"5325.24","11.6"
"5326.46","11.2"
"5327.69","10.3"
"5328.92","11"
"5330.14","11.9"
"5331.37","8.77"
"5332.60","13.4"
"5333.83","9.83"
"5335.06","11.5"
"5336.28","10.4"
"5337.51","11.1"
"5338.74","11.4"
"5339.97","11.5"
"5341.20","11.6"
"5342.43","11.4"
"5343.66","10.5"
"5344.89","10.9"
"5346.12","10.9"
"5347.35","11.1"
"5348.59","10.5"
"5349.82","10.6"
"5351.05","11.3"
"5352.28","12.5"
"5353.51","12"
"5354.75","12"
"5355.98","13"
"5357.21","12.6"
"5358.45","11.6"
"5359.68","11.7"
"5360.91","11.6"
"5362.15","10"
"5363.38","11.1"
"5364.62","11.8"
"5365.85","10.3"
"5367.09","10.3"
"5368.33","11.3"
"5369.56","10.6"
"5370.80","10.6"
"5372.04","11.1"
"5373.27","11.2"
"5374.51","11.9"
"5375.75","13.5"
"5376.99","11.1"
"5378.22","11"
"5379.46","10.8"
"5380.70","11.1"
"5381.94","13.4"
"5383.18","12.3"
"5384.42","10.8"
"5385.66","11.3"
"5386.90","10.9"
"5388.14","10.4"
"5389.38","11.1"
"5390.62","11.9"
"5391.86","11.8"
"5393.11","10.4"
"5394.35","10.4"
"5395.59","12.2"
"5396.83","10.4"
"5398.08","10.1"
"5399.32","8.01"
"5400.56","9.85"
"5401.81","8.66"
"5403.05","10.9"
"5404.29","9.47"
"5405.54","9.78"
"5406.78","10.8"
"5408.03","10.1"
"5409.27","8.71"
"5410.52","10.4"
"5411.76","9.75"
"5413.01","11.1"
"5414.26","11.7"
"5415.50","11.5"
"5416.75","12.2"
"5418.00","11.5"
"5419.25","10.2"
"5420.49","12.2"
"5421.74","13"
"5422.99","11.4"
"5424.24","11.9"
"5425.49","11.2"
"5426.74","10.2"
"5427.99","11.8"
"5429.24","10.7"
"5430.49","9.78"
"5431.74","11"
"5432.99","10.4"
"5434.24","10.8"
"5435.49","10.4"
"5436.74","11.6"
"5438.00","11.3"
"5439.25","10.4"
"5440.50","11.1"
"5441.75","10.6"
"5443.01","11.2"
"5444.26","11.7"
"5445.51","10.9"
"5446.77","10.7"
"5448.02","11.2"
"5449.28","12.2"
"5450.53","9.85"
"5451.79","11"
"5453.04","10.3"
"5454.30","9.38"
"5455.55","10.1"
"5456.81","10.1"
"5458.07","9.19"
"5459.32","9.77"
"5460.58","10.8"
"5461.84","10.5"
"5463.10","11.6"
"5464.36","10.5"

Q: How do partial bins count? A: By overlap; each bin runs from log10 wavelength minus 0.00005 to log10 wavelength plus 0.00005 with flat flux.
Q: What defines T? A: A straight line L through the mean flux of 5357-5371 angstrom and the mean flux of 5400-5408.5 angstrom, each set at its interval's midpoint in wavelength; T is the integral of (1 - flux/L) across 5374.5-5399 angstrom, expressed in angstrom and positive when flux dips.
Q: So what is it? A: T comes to -2.0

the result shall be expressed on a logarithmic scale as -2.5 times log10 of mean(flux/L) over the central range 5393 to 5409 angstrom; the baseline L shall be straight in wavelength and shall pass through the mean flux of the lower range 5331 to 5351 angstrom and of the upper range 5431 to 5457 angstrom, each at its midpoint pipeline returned 0.086 mag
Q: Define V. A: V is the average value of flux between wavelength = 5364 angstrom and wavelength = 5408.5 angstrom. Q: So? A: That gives 10.9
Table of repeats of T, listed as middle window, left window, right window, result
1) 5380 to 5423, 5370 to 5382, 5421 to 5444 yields 1.7 angstrom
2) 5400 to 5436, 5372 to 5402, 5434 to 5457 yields 0.6 angstrom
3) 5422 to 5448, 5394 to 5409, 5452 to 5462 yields -2.5 angstrom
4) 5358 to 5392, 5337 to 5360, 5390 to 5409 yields -1.4 angstrom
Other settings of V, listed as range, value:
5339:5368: 11.3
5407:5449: 11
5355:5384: 11.5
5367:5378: 11.3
